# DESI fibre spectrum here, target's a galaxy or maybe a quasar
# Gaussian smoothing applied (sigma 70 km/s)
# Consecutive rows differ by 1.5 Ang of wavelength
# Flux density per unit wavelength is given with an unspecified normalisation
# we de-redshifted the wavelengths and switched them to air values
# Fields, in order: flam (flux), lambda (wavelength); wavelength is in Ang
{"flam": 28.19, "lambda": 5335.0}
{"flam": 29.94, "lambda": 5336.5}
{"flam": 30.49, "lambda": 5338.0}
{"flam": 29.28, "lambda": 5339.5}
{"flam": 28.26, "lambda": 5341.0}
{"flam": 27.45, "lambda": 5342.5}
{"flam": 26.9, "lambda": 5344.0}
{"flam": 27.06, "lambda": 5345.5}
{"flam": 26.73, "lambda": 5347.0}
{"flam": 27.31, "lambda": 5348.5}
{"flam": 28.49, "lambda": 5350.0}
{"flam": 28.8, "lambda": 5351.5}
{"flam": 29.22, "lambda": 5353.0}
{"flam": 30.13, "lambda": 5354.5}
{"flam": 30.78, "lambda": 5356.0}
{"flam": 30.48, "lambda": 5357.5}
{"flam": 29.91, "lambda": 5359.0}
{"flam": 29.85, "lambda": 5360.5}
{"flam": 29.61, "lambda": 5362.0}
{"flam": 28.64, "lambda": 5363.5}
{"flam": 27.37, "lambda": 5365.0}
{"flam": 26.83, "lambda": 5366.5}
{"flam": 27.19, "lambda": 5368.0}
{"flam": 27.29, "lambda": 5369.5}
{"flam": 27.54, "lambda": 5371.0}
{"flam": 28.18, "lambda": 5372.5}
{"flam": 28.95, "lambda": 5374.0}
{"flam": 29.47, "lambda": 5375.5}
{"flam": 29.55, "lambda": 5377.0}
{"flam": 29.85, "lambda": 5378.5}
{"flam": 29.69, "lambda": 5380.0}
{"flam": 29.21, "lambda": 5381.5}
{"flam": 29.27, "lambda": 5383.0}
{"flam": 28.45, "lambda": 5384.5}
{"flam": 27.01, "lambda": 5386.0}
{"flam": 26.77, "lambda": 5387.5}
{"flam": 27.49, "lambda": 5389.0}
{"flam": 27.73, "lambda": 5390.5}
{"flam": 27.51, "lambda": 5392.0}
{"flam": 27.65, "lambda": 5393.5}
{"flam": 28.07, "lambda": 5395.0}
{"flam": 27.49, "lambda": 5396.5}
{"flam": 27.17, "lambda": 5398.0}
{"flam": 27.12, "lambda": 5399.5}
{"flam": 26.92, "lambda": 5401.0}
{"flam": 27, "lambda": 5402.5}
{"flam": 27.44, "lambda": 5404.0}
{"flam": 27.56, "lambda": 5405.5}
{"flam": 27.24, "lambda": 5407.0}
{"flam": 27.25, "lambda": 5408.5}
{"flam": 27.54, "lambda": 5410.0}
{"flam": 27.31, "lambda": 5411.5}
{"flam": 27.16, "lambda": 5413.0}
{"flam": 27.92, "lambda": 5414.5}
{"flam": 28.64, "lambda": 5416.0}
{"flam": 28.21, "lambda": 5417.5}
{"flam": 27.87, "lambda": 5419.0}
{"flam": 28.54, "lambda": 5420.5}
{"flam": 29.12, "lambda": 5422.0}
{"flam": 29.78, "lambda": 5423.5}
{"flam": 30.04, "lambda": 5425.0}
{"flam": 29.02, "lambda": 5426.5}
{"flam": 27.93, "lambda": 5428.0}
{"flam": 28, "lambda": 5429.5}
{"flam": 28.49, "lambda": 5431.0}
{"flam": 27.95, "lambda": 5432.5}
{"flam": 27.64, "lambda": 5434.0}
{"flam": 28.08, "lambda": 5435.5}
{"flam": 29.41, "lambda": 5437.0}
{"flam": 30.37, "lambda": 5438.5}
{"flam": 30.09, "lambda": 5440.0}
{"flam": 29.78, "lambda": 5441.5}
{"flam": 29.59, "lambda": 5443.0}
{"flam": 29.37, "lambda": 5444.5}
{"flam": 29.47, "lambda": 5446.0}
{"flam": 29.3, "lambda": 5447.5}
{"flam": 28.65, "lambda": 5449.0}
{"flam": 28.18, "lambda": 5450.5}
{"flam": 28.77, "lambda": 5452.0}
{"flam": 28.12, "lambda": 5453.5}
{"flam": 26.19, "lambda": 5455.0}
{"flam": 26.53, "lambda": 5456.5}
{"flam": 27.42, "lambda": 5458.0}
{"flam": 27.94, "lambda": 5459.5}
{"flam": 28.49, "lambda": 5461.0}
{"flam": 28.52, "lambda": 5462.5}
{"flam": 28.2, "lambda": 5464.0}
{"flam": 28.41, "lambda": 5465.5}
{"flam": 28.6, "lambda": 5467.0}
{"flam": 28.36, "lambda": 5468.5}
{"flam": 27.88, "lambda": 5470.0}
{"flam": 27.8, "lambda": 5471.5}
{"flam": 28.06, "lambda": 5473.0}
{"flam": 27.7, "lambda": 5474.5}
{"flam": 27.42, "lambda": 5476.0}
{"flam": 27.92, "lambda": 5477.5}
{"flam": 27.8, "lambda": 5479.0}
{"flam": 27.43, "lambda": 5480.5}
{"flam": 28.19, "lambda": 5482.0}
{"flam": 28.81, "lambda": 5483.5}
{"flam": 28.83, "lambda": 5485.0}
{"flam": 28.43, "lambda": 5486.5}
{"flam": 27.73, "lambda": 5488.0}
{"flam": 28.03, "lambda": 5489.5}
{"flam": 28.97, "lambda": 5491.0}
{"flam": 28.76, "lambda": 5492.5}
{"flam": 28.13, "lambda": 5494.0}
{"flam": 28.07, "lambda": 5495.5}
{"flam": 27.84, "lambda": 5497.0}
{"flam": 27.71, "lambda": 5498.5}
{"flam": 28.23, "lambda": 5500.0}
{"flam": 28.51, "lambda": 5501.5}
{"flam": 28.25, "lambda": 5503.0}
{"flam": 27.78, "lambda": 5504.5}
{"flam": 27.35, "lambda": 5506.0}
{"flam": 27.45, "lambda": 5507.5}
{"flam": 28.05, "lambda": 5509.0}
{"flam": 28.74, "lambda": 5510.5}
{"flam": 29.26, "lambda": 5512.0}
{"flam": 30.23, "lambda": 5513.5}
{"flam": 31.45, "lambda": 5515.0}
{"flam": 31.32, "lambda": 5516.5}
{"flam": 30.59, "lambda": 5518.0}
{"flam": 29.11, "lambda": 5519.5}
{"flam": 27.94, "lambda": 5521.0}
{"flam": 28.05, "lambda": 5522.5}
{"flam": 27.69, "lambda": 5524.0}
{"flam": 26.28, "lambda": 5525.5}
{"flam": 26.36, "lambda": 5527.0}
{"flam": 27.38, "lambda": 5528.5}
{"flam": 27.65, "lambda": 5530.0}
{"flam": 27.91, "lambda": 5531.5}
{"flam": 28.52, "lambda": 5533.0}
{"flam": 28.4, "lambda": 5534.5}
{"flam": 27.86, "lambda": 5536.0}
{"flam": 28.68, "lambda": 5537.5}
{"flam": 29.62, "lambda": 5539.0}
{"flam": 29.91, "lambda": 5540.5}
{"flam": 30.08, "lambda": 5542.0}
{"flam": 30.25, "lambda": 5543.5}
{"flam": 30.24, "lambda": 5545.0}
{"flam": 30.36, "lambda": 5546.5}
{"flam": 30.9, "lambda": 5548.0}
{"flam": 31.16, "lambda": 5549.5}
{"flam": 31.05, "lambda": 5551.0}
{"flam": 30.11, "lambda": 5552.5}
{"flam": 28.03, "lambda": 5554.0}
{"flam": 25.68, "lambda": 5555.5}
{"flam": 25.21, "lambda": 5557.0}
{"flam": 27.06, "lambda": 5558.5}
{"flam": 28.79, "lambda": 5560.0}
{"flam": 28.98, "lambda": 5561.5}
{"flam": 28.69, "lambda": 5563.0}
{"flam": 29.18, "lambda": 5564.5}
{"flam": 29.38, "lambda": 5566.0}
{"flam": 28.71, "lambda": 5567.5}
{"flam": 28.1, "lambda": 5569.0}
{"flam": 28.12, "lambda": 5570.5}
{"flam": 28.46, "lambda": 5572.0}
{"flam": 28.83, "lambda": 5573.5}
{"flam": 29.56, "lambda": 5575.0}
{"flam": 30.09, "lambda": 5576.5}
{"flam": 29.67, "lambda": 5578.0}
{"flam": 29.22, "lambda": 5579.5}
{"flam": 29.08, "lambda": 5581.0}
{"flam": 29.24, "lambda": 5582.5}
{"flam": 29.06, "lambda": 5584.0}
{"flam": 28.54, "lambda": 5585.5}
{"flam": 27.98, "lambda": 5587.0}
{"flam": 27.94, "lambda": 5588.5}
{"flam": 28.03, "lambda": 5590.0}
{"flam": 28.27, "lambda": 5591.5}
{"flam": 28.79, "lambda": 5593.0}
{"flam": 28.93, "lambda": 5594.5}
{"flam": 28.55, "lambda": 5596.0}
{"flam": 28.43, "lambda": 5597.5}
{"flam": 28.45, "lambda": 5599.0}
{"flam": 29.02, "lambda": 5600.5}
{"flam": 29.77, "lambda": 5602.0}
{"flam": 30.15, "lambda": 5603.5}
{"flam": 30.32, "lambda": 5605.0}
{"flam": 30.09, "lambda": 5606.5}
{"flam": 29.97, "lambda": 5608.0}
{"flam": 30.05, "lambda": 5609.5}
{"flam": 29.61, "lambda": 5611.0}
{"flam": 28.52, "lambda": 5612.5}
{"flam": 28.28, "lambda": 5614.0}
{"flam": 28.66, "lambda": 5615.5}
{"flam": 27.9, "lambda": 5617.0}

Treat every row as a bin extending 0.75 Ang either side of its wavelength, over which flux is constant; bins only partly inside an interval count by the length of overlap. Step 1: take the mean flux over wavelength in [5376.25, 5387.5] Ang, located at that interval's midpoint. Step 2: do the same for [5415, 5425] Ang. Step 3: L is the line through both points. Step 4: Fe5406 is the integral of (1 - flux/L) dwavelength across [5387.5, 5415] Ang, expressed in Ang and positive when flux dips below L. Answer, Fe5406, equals 1.4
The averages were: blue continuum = 28.9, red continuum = 28.8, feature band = 27.4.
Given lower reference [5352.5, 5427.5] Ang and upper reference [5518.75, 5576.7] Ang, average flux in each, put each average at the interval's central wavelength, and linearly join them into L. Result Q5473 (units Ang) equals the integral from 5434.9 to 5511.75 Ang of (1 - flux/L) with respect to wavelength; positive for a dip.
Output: 0.50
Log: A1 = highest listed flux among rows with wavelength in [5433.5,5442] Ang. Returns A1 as 30.37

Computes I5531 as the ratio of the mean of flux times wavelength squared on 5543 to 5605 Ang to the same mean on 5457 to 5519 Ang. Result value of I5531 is 1.05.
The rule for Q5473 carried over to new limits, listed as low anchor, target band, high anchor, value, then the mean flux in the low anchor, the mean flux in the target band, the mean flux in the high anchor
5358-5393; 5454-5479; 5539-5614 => 0.8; 28.4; 27.8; 29.1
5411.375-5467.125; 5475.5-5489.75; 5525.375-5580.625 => 0.3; 28.5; 28.1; 28.8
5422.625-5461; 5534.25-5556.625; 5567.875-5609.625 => -0.4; 28.6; 29.4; 29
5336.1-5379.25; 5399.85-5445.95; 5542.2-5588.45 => 0.6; 28.7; 28.4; 29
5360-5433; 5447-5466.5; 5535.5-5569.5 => 0.3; 28.1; 28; 29.1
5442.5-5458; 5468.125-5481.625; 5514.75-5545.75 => 0.3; 28.3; 27.8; 28.8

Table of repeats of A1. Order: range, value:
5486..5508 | 28.97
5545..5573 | 31.16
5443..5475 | 29.59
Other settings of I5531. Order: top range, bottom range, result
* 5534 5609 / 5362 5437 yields 1.10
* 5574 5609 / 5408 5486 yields 1.08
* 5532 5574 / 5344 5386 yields 1.08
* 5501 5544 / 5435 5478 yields 1.03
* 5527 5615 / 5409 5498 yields 1.06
